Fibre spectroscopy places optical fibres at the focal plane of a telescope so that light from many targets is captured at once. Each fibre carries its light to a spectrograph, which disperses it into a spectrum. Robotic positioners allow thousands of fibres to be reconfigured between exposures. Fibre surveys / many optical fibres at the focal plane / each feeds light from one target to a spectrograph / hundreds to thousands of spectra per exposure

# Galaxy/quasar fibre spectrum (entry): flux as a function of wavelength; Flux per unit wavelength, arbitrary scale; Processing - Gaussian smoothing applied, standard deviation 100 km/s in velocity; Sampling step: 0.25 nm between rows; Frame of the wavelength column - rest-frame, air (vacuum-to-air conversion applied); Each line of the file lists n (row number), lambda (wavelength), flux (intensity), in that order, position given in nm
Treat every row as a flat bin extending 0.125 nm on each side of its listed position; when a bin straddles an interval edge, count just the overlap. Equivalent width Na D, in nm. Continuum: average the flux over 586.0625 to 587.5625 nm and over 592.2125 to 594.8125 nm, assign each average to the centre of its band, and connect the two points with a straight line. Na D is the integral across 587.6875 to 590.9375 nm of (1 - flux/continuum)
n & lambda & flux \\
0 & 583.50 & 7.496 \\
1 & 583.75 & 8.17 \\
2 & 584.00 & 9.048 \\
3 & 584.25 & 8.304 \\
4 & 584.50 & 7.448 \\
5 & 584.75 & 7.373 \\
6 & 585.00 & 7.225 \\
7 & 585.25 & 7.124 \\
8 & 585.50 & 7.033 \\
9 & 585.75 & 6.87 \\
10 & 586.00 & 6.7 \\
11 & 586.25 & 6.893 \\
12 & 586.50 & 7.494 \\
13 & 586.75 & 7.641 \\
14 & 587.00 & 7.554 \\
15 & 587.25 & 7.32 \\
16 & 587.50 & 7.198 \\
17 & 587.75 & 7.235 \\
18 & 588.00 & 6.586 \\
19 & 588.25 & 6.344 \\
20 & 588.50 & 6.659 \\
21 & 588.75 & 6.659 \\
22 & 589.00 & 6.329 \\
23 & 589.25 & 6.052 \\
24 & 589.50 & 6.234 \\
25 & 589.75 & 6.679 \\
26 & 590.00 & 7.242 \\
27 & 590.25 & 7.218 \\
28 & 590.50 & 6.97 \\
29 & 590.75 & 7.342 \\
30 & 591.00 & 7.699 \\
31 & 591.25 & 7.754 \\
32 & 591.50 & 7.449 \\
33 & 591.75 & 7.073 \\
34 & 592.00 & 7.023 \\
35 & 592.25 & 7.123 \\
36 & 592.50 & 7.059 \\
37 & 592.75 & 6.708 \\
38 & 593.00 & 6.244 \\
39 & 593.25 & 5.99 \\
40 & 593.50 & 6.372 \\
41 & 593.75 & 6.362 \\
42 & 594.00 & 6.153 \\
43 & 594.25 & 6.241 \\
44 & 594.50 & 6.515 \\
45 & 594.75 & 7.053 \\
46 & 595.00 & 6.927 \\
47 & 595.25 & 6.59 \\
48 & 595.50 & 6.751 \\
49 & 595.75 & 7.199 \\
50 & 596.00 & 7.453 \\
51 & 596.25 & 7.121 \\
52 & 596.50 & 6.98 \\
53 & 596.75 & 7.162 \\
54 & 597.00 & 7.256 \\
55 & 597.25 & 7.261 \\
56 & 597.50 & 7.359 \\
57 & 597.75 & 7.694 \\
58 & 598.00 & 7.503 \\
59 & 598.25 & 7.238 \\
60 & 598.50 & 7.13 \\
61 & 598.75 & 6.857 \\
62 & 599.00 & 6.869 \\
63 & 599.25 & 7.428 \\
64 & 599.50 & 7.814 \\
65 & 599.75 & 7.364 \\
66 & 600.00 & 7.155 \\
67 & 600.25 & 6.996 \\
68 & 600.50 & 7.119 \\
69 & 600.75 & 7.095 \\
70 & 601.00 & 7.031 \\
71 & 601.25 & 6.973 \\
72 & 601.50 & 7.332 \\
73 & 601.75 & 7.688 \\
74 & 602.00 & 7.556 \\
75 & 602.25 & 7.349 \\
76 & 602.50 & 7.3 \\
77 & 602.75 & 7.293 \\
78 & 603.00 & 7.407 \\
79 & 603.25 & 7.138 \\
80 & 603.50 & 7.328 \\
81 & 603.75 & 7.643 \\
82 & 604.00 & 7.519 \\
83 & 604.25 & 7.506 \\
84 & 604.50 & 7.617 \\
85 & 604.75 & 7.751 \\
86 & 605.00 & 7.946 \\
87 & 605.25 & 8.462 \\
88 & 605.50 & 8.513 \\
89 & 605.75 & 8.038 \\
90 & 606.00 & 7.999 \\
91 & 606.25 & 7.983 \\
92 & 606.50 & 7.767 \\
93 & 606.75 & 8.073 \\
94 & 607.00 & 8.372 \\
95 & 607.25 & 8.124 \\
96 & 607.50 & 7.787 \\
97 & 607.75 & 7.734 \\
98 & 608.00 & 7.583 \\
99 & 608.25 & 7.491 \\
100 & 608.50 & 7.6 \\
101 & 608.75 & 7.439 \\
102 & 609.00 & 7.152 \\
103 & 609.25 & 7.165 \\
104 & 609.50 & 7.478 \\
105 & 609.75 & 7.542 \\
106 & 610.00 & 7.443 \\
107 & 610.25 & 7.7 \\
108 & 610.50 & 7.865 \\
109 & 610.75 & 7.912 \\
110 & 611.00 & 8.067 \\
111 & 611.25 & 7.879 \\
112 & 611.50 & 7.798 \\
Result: 0.12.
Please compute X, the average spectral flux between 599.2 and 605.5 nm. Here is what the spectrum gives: 7.45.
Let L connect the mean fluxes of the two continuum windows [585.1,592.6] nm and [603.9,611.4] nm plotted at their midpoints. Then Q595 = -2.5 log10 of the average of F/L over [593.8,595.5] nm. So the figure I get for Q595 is 0.11 mag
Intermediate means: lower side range 7.02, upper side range 7.78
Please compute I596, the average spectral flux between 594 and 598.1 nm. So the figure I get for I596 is 7.04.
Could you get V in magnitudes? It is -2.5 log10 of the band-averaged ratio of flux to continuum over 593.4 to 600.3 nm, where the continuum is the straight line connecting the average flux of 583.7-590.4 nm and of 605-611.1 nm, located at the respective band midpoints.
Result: 0.06 mag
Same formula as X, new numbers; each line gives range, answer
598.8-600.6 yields 7.23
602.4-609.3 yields 7.71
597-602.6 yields 7.28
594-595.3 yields 6.62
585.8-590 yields 6.86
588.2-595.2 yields 6.77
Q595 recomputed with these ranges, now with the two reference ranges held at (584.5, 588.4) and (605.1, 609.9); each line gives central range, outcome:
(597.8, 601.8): 0.048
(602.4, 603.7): 0.050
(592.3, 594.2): 0.143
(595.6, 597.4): 0.036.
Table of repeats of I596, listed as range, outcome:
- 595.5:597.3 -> 7.17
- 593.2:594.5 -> 6.27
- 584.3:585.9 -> 7.22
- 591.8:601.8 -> 7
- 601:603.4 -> 7.32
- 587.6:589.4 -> 6.56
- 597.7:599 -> 7.22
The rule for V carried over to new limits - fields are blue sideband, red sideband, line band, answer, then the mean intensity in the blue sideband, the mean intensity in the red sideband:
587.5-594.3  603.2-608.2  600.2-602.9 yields 0.043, 6.78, 7.85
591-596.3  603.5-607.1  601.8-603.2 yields 0.039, 6.83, 7.92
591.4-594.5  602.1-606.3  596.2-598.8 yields -0.028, 6.64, 7.69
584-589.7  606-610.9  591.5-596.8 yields 0.077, 7.05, 7.7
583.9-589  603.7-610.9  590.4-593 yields 0.025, 7.2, 7.77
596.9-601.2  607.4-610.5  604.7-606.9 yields -0.090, 7.24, 7.52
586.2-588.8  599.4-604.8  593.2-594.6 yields 0.147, 7.07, 7.35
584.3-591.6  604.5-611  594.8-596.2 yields 0.052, 7.06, 7.8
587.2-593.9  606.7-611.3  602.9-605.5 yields -0.029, 6.84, 7.7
